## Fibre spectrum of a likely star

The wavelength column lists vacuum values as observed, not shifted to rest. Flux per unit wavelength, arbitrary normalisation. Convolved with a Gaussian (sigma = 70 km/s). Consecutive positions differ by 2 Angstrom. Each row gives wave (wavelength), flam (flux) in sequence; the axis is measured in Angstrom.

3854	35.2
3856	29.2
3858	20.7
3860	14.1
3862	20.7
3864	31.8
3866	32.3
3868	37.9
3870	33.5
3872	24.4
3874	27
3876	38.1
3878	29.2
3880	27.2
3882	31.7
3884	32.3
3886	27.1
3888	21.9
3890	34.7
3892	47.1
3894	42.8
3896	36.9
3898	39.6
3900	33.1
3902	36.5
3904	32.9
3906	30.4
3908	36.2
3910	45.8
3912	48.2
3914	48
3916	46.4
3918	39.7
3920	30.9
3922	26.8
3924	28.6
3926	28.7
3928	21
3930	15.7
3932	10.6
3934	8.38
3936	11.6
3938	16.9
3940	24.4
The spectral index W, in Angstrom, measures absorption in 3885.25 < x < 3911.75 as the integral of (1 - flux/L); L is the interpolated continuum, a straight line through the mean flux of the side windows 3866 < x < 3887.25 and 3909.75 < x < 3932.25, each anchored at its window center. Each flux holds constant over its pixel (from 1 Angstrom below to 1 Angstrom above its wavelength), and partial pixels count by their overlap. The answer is -3.6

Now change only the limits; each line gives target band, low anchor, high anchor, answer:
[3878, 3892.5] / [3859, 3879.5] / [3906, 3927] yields 0.39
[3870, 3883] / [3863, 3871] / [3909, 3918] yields 2.32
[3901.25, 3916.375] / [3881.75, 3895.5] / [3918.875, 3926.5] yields -4.60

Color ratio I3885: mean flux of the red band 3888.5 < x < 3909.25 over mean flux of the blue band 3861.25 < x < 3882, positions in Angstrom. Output 1.2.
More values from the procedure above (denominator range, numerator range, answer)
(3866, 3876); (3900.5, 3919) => 1.27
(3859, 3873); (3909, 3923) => 1.47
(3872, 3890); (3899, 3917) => 1.35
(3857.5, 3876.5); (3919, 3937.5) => 0.72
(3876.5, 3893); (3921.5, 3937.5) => 0.59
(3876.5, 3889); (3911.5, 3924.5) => 1.34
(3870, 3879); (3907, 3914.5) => 1.47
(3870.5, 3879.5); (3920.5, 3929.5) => 0.87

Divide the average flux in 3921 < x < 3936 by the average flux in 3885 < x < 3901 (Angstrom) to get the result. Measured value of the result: 0.5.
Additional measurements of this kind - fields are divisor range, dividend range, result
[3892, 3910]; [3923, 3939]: 0.48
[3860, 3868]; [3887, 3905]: 1.31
